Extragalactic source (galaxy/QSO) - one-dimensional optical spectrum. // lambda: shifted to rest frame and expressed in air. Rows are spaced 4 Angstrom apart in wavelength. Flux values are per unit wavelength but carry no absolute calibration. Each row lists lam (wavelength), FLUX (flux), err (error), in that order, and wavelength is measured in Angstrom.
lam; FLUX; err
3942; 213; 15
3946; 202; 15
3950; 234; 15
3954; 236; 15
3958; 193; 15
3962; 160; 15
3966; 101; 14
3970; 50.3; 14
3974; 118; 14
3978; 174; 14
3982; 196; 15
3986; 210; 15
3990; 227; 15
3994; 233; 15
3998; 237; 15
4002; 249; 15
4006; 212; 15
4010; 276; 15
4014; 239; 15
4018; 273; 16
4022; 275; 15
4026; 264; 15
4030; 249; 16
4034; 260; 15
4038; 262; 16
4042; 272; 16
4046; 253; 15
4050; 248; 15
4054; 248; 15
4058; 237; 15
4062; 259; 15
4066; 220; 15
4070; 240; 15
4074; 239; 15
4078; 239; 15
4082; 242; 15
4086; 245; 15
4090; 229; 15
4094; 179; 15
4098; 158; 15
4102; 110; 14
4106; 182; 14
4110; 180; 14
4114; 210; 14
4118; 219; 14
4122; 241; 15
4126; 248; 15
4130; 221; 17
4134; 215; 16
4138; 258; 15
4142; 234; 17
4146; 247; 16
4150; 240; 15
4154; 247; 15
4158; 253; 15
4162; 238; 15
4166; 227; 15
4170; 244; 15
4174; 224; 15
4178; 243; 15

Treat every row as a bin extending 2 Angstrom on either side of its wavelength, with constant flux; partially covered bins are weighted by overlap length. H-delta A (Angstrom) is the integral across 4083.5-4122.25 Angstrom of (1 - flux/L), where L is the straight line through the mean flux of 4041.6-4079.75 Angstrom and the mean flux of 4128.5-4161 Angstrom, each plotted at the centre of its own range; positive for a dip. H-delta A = 7.7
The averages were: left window 244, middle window 194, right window 240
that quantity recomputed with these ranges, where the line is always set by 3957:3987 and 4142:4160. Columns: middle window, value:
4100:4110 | 3.1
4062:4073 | -2.0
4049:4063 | -3.9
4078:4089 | -1.8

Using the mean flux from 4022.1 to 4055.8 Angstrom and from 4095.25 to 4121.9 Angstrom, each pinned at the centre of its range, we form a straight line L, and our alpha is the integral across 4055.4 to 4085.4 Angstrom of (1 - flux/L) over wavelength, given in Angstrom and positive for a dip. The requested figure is -2.3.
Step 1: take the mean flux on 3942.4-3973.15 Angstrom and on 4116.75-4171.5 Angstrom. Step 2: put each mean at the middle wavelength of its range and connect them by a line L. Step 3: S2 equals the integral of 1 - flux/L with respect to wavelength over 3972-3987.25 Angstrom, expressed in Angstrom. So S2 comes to 0.4 Angstrom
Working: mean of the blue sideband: 169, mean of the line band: 173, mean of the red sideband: 238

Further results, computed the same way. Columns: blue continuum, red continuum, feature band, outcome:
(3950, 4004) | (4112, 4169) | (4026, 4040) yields -3.8 Angstrom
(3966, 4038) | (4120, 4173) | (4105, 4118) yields 2.1 Angstrom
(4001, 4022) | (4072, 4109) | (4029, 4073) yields -4.4 Angstrom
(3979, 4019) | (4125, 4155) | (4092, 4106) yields 4.9 Angstrom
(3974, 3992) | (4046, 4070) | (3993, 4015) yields -3.7 Angstrom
